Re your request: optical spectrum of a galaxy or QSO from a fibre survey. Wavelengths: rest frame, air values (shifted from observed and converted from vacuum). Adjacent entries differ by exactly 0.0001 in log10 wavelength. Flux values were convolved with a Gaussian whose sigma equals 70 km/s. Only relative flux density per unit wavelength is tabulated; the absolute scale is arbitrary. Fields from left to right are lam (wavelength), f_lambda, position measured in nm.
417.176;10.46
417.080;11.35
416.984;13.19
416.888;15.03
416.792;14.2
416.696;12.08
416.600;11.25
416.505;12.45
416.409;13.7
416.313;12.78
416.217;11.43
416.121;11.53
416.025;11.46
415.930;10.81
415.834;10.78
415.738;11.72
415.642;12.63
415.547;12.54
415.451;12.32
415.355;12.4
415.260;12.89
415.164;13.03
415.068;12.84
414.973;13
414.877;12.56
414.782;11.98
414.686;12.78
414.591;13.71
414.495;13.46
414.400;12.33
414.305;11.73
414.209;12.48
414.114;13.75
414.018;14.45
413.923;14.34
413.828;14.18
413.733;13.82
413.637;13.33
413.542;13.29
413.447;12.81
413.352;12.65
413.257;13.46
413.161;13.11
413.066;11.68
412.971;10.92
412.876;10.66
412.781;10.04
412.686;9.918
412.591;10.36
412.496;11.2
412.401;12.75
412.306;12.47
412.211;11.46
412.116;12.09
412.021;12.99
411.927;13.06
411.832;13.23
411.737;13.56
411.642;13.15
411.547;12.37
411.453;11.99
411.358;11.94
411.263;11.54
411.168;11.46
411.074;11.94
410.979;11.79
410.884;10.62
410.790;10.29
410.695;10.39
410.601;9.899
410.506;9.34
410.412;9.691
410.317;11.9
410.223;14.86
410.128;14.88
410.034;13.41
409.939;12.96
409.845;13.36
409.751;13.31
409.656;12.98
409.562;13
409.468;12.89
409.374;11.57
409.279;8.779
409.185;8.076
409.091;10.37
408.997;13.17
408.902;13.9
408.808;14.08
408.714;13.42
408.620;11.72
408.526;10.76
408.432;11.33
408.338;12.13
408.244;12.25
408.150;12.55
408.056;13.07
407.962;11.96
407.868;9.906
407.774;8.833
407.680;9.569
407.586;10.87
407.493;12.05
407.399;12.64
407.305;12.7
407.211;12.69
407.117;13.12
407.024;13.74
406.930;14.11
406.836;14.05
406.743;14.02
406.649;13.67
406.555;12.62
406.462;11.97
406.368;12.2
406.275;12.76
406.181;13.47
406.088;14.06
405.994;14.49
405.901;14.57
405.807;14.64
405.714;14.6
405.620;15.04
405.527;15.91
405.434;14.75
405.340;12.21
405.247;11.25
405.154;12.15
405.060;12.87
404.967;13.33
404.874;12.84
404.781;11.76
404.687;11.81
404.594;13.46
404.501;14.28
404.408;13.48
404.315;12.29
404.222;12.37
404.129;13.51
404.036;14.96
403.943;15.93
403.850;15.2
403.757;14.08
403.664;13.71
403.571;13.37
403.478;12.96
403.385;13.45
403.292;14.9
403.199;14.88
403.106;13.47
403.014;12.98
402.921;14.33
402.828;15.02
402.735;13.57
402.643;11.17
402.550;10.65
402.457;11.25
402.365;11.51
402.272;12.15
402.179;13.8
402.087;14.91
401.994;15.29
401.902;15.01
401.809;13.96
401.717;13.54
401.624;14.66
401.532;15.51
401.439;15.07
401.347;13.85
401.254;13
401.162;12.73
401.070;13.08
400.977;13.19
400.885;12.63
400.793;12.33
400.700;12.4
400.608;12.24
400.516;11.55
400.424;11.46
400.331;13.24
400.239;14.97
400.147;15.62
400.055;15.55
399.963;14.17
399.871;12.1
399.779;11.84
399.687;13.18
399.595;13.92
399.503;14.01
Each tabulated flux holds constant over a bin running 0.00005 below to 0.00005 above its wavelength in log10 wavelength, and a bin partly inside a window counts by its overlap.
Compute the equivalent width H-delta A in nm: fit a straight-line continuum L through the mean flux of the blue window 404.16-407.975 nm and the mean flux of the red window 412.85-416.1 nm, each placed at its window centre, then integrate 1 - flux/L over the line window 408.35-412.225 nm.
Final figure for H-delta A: 0.22 nm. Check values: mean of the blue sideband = 12.9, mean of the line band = 12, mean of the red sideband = 12.6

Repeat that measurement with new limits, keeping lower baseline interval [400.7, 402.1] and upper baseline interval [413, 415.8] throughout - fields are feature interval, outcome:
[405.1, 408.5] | 0.16 nm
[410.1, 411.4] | 0.17 nm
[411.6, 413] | 0.13 nm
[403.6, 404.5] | -0.02 nm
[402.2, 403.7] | 0.07 nm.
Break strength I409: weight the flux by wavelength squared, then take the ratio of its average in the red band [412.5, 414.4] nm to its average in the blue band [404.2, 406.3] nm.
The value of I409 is 1.0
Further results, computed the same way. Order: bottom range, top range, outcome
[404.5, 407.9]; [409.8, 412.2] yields 0.96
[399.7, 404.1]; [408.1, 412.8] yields 0.92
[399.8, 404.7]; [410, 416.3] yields 0.95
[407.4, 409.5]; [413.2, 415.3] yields 1.17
